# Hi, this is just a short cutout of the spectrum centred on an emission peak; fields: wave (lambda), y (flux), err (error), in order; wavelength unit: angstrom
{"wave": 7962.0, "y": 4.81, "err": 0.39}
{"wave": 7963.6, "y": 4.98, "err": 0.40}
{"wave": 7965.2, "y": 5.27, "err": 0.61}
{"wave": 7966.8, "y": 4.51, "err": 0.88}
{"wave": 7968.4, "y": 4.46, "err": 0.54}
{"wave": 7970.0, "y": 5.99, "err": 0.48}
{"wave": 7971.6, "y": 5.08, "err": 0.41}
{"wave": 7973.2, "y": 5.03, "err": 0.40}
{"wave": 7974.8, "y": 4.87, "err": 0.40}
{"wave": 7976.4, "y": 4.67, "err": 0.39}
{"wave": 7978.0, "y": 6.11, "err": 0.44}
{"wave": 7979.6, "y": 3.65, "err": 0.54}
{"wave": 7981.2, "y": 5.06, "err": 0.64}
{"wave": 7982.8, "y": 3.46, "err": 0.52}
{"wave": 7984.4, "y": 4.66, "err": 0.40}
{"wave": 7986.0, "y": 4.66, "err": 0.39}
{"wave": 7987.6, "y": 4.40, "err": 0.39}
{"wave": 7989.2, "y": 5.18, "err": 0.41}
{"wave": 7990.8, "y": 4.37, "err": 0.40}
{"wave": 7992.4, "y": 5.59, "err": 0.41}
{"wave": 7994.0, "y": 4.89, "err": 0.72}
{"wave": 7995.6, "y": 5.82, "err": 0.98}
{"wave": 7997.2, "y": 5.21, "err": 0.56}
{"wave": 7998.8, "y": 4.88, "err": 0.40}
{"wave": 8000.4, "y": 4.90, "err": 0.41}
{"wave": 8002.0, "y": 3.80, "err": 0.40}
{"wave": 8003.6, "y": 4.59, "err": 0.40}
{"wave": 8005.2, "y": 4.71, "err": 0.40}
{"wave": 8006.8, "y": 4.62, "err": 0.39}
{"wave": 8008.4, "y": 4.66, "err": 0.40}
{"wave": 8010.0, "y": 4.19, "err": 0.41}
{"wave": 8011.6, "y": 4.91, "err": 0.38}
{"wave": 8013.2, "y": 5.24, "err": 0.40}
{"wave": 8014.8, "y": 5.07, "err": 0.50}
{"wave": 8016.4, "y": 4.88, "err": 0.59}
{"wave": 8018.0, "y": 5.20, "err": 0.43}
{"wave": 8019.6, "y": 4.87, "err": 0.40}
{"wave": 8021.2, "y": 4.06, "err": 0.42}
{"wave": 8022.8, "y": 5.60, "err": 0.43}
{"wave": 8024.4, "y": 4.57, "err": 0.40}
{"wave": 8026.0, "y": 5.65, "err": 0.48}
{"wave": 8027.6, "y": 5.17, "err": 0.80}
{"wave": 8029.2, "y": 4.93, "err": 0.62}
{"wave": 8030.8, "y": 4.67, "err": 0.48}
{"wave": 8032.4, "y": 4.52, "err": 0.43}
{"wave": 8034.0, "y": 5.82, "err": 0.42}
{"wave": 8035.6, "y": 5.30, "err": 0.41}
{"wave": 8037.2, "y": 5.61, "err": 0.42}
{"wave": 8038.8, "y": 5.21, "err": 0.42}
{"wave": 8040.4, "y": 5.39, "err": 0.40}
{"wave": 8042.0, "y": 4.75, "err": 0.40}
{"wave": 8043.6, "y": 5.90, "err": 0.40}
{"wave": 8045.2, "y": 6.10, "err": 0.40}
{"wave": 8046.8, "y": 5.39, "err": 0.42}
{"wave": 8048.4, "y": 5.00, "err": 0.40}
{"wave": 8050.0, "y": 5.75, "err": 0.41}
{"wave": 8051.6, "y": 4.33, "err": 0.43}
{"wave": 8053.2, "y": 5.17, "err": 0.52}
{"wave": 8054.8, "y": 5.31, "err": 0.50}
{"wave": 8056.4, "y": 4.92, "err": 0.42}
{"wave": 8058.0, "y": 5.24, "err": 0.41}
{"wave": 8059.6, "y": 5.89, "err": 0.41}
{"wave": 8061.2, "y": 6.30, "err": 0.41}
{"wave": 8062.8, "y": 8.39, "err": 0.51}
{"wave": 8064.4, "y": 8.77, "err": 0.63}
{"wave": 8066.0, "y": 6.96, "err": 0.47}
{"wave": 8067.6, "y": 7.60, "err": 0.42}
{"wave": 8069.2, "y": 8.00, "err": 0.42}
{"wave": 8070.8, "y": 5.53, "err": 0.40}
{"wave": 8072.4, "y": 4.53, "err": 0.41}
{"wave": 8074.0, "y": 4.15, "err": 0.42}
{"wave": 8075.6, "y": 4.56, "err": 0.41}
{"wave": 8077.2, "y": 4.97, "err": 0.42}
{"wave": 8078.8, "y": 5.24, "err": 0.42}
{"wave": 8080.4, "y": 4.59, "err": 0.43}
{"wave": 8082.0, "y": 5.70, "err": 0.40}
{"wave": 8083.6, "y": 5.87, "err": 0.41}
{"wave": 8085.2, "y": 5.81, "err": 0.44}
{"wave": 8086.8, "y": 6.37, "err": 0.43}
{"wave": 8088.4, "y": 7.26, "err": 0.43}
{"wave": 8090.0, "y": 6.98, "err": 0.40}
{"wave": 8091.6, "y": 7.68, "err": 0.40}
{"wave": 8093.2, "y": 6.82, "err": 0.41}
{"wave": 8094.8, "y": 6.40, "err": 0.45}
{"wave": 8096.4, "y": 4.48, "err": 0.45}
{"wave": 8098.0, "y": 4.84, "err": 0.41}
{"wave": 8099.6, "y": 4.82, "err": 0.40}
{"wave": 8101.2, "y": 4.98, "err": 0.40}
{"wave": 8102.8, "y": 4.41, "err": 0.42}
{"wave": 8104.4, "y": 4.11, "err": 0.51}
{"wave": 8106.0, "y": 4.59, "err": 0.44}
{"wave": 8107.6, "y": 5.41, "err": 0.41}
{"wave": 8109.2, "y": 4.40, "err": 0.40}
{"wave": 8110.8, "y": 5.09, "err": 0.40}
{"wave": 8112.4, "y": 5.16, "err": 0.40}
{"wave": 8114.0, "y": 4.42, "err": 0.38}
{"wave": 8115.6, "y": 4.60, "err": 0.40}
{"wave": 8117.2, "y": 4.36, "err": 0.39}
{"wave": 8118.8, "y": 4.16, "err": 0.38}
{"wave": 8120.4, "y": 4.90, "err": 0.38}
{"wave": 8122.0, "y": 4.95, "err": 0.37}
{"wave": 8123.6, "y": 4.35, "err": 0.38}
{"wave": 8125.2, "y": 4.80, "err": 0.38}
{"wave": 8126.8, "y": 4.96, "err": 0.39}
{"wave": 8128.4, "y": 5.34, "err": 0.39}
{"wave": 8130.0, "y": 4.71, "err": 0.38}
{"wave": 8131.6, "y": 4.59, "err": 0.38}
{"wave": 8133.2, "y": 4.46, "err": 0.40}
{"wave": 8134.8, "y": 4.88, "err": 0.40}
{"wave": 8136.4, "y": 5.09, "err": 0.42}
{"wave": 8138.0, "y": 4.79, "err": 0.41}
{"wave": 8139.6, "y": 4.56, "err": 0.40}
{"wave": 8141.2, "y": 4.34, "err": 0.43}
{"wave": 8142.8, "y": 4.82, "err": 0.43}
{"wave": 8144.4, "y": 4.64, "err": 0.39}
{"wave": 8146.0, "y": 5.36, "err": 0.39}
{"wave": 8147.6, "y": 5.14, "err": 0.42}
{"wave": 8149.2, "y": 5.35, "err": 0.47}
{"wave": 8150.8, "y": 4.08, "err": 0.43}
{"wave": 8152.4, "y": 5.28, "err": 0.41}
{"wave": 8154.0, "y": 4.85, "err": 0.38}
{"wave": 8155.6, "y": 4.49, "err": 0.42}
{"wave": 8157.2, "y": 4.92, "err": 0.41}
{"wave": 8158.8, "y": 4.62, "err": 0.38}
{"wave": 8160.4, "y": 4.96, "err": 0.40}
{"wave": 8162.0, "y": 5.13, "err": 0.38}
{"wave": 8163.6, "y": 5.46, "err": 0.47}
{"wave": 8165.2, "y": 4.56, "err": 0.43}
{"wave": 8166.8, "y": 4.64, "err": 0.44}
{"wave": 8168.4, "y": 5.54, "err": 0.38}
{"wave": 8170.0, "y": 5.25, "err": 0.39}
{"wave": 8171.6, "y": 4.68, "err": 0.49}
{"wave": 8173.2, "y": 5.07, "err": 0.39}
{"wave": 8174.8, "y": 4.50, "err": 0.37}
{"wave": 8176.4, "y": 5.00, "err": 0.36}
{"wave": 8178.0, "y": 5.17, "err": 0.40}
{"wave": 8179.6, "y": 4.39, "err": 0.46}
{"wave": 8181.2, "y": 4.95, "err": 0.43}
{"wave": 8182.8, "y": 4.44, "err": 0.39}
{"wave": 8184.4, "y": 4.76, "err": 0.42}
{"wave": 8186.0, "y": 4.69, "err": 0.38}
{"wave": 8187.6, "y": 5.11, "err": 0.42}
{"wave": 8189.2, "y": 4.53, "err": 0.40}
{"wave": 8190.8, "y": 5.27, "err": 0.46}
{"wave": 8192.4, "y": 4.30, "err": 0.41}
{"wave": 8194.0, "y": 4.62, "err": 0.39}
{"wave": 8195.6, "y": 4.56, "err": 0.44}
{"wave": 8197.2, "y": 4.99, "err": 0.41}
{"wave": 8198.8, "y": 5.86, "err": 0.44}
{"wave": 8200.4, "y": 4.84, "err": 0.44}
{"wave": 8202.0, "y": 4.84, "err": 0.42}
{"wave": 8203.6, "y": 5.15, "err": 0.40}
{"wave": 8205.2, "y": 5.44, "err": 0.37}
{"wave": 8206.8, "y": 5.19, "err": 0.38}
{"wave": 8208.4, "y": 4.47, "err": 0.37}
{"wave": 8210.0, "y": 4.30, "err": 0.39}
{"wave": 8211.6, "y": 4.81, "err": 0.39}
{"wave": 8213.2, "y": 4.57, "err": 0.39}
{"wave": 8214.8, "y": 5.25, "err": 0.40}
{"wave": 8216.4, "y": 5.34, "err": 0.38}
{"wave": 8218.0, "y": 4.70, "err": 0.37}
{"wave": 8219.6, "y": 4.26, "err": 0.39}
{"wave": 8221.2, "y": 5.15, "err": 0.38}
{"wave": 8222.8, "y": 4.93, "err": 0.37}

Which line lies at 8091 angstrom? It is [N II] 6583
